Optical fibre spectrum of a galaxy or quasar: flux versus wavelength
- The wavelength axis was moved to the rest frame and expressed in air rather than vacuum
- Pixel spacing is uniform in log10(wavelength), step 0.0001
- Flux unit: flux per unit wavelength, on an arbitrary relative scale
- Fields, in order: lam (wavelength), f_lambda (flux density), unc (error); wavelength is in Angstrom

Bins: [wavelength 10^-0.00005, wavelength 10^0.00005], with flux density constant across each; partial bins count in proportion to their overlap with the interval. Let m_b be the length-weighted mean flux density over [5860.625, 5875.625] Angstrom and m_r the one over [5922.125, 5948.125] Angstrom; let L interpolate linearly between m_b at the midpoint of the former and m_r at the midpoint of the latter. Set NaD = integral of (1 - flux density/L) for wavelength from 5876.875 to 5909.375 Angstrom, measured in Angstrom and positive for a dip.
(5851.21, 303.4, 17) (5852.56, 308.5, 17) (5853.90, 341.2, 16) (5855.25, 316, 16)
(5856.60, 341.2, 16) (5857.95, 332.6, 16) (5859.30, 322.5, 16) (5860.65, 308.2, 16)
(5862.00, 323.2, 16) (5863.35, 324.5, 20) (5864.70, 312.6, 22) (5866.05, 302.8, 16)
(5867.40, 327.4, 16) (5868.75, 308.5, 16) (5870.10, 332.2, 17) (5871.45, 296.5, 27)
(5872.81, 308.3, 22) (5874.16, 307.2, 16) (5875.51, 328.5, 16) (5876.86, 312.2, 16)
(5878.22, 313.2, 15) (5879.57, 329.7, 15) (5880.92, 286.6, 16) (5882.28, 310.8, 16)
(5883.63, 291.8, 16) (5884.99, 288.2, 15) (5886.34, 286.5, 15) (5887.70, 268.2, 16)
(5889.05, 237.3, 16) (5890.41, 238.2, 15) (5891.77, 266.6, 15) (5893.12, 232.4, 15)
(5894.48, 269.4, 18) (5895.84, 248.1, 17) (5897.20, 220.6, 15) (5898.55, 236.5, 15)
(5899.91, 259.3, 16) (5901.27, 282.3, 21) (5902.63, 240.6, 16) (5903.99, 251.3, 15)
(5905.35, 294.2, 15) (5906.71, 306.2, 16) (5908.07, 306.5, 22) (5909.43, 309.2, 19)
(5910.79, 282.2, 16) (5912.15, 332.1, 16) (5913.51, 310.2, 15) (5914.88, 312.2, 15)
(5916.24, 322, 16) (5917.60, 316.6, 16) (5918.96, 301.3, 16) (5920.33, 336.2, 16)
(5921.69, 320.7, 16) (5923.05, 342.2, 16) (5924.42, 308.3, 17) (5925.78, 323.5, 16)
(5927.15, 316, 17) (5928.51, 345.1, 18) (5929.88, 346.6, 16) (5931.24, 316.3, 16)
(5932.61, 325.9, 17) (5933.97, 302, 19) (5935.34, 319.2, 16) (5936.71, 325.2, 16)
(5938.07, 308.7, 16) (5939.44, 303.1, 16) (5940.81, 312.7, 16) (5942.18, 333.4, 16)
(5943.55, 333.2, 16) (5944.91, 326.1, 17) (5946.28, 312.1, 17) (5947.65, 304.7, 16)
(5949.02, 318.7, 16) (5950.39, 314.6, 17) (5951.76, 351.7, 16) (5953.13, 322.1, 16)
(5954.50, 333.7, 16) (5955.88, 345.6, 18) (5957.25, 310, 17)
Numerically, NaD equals 4.4 Angstrom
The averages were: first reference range 315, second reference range 321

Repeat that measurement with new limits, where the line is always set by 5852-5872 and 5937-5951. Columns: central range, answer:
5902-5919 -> 1.04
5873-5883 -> 0.23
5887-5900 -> 2.93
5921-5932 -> -0.33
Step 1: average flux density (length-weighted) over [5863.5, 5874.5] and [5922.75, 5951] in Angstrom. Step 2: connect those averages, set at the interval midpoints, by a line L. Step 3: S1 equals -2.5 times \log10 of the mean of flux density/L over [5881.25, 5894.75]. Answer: 0.170 mag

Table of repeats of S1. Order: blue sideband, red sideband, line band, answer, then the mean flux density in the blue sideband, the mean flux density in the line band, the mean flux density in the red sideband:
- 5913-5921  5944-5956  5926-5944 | 0.00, 316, 322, 325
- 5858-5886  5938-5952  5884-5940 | 0.08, 312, 294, 319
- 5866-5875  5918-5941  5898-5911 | 0.15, 313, 277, 321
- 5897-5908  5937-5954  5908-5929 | -0.11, 266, 318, 321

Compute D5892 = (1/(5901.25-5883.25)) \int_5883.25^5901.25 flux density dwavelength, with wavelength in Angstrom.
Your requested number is 257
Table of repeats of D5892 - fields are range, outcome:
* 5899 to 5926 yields 302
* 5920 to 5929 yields 327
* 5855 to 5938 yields 301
